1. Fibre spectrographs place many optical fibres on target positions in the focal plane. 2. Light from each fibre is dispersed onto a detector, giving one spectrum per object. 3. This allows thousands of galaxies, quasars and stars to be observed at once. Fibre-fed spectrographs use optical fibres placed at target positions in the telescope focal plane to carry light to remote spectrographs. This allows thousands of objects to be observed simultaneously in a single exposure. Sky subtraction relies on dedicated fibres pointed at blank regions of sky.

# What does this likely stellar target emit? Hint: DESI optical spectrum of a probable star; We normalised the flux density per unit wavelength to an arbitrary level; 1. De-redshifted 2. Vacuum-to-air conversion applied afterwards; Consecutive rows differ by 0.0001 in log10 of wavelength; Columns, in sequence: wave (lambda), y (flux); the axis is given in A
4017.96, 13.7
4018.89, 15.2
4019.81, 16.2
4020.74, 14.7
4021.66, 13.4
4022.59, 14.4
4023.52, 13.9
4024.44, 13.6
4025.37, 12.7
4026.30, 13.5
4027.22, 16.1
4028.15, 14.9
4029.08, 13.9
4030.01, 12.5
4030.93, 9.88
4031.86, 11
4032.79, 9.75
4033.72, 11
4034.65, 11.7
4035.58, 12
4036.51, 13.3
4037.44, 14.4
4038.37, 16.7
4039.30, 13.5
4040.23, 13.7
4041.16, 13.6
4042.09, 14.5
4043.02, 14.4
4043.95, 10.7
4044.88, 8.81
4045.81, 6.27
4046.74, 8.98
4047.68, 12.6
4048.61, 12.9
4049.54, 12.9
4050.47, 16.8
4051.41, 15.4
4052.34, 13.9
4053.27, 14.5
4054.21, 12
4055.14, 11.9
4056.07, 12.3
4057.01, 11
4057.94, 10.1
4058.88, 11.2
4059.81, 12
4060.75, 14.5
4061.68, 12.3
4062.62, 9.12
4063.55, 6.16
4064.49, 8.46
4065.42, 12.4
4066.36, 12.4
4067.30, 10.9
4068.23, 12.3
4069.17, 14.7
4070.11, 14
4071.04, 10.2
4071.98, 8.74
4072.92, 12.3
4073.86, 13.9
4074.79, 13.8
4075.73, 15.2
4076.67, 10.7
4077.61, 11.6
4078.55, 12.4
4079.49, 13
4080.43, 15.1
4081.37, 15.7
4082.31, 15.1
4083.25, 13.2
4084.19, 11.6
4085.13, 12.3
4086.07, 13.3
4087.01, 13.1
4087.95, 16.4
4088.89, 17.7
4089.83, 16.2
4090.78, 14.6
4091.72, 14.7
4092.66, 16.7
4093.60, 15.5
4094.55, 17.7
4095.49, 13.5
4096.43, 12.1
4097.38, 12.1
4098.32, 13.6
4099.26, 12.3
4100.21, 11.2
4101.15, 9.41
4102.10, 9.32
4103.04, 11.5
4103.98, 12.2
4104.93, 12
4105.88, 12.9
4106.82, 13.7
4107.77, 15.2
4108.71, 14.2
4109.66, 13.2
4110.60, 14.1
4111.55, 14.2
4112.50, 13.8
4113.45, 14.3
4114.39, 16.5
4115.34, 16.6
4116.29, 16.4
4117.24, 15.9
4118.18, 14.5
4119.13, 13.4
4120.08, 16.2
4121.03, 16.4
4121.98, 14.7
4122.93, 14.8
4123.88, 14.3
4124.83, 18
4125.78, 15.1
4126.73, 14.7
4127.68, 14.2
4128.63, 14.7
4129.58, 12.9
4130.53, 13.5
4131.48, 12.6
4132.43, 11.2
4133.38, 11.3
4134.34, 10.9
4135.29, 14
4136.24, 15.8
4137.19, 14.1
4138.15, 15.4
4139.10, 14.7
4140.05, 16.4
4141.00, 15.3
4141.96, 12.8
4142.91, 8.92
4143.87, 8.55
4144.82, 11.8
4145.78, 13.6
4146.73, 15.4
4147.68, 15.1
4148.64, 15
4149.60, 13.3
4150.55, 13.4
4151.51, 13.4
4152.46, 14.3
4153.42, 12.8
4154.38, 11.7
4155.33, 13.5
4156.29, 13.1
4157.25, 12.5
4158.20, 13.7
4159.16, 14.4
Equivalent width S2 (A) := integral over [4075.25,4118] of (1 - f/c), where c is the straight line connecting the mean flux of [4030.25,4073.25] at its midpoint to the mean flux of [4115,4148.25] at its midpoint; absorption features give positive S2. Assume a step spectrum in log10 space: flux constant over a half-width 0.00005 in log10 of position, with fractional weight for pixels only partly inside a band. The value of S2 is -2.1 A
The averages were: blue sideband 12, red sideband 14.1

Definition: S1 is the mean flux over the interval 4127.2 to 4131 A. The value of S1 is 13.8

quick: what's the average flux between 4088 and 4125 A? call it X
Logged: 14.2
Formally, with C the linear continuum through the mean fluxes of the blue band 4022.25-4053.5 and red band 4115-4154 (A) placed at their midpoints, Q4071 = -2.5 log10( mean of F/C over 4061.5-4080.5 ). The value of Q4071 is 0.127 mag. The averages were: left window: 12.9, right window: 14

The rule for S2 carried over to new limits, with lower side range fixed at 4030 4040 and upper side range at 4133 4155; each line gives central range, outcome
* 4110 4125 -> -2.32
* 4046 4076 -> 1.19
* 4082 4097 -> -1.98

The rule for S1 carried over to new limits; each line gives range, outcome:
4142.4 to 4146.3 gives 10.8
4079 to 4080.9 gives 14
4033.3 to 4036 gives 11.6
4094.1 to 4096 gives 15.5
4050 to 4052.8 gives 15.4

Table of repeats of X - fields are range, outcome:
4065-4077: 12.4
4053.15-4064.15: 11.3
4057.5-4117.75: 13.2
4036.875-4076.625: 12.3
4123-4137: 13.8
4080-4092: 14.5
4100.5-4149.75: 13.8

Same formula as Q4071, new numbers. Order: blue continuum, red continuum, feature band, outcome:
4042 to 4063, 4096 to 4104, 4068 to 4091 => -0.15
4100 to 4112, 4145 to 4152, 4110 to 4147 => -0.06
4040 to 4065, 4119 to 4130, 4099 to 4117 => 0.07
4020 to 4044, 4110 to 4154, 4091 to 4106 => 0.07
